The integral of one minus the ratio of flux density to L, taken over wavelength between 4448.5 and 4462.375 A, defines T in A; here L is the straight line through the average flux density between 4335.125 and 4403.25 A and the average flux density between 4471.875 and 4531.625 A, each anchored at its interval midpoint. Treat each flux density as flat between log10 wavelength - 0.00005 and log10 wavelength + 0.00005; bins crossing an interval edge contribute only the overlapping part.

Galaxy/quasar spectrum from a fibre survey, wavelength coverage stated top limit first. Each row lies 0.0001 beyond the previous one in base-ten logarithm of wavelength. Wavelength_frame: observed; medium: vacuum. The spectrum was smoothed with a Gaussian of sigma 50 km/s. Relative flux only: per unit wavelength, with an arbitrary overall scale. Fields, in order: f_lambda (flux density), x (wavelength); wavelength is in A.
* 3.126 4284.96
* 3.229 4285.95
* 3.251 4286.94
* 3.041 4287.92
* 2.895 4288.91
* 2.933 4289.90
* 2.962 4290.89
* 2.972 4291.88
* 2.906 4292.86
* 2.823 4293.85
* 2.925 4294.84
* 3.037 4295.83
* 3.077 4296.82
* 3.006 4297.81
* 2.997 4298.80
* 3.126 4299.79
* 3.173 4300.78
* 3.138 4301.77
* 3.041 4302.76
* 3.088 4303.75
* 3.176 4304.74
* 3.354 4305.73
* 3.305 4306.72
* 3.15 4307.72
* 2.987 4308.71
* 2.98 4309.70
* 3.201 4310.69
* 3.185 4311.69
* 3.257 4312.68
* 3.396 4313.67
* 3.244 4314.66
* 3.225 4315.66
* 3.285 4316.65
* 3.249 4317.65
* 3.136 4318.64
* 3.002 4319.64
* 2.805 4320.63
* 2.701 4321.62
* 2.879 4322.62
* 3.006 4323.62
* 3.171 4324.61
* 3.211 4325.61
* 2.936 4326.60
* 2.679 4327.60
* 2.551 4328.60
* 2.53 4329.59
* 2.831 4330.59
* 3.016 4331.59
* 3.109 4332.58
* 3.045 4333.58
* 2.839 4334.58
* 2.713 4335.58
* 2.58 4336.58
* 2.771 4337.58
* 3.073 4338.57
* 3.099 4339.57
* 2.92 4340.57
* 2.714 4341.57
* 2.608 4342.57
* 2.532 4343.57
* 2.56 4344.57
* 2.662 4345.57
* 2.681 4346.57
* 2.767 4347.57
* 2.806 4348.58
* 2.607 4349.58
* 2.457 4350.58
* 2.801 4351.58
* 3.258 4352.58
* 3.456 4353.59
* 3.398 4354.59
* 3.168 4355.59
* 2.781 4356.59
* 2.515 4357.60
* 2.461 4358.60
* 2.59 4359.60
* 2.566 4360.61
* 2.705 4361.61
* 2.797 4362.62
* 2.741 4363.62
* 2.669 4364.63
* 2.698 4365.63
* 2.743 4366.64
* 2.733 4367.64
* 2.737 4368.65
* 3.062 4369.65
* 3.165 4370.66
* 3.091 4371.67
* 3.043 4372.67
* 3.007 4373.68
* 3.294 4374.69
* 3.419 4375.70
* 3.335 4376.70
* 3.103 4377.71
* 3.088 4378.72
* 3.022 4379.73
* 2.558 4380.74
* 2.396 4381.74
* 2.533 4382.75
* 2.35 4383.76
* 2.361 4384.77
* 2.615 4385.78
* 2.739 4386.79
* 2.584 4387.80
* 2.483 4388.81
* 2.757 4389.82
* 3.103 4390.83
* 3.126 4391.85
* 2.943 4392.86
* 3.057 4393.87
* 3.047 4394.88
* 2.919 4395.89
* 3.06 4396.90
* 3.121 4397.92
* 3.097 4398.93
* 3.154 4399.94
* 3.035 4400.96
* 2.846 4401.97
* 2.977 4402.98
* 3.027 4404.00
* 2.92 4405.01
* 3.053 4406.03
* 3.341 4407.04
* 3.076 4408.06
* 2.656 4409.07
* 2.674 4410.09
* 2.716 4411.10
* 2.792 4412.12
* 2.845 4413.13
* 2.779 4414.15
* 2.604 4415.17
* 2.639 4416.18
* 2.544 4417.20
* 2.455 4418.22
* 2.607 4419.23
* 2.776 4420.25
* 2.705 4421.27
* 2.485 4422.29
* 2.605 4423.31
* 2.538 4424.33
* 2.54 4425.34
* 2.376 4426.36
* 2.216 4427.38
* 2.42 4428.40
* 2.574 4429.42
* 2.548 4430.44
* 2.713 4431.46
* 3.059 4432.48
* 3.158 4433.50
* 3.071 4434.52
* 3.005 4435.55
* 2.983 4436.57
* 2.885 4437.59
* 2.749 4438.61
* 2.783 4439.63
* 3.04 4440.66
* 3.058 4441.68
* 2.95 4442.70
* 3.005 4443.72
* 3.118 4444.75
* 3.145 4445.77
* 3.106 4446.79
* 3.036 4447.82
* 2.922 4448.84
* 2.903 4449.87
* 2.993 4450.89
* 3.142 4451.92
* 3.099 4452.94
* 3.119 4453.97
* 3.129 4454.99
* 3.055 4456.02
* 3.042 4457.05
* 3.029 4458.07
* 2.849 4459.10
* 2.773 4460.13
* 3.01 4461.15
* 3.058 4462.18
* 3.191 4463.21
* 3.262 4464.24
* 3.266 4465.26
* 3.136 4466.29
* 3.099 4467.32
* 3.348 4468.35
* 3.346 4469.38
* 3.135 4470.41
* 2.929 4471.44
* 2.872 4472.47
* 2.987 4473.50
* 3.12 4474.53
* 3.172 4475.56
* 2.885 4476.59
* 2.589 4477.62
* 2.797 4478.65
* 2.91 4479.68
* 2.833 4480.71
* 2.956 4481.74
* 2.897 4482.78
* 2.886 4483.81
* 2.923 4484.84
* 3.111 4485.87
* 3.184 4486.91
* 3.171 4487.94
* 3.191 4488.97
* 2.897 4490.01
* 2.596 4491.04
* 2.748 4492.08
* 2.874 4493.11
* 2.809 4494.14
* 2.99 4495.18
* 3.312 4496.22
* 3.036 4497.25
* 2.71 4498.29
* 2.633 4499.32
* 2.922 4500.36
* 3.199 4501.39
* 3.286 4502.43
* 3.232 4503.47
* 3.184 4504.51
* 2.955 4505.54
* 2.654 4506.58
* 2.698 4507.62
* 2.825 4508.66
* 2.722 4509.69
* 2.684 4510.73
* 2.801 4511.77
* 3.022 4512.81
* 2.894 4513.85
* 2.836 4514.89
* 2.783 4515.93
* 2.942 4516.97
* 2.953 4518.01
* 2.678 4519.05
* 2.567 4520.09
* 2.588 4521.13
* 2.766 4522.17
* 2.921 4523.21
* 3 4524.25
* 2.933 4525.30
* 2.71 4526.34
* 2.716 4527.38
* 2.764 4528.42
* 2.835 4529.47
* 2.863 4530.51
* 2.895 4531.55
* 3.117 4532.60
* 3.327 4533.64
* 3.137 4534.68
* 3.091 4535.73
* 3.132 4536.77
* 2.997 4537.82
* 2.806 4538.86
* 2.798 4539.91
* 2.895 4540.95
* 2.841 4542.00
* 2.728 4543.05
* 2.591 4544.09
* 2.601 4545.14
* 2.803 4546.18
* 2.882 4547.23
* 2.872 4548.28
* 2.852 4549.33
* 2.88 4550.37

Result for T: -0.62 A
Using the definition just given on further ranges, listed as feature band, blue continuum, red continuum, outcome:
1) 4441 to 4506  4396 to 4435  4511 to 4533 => -4.8 A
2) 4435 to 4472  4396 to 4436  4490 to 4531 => -3.0 A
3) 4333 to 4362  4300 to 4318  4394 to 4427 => 2.4 A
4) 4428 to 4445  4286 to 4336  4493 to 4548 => 0.3 A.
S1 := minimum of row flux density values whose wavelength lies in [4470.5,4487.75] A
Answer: 2.589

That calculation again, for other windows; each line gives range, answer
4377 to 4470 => 2.216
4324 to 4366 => 2.457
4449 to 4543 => 2.567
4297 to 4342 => 2.53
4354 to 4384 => 2.35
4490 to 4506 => 2.596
